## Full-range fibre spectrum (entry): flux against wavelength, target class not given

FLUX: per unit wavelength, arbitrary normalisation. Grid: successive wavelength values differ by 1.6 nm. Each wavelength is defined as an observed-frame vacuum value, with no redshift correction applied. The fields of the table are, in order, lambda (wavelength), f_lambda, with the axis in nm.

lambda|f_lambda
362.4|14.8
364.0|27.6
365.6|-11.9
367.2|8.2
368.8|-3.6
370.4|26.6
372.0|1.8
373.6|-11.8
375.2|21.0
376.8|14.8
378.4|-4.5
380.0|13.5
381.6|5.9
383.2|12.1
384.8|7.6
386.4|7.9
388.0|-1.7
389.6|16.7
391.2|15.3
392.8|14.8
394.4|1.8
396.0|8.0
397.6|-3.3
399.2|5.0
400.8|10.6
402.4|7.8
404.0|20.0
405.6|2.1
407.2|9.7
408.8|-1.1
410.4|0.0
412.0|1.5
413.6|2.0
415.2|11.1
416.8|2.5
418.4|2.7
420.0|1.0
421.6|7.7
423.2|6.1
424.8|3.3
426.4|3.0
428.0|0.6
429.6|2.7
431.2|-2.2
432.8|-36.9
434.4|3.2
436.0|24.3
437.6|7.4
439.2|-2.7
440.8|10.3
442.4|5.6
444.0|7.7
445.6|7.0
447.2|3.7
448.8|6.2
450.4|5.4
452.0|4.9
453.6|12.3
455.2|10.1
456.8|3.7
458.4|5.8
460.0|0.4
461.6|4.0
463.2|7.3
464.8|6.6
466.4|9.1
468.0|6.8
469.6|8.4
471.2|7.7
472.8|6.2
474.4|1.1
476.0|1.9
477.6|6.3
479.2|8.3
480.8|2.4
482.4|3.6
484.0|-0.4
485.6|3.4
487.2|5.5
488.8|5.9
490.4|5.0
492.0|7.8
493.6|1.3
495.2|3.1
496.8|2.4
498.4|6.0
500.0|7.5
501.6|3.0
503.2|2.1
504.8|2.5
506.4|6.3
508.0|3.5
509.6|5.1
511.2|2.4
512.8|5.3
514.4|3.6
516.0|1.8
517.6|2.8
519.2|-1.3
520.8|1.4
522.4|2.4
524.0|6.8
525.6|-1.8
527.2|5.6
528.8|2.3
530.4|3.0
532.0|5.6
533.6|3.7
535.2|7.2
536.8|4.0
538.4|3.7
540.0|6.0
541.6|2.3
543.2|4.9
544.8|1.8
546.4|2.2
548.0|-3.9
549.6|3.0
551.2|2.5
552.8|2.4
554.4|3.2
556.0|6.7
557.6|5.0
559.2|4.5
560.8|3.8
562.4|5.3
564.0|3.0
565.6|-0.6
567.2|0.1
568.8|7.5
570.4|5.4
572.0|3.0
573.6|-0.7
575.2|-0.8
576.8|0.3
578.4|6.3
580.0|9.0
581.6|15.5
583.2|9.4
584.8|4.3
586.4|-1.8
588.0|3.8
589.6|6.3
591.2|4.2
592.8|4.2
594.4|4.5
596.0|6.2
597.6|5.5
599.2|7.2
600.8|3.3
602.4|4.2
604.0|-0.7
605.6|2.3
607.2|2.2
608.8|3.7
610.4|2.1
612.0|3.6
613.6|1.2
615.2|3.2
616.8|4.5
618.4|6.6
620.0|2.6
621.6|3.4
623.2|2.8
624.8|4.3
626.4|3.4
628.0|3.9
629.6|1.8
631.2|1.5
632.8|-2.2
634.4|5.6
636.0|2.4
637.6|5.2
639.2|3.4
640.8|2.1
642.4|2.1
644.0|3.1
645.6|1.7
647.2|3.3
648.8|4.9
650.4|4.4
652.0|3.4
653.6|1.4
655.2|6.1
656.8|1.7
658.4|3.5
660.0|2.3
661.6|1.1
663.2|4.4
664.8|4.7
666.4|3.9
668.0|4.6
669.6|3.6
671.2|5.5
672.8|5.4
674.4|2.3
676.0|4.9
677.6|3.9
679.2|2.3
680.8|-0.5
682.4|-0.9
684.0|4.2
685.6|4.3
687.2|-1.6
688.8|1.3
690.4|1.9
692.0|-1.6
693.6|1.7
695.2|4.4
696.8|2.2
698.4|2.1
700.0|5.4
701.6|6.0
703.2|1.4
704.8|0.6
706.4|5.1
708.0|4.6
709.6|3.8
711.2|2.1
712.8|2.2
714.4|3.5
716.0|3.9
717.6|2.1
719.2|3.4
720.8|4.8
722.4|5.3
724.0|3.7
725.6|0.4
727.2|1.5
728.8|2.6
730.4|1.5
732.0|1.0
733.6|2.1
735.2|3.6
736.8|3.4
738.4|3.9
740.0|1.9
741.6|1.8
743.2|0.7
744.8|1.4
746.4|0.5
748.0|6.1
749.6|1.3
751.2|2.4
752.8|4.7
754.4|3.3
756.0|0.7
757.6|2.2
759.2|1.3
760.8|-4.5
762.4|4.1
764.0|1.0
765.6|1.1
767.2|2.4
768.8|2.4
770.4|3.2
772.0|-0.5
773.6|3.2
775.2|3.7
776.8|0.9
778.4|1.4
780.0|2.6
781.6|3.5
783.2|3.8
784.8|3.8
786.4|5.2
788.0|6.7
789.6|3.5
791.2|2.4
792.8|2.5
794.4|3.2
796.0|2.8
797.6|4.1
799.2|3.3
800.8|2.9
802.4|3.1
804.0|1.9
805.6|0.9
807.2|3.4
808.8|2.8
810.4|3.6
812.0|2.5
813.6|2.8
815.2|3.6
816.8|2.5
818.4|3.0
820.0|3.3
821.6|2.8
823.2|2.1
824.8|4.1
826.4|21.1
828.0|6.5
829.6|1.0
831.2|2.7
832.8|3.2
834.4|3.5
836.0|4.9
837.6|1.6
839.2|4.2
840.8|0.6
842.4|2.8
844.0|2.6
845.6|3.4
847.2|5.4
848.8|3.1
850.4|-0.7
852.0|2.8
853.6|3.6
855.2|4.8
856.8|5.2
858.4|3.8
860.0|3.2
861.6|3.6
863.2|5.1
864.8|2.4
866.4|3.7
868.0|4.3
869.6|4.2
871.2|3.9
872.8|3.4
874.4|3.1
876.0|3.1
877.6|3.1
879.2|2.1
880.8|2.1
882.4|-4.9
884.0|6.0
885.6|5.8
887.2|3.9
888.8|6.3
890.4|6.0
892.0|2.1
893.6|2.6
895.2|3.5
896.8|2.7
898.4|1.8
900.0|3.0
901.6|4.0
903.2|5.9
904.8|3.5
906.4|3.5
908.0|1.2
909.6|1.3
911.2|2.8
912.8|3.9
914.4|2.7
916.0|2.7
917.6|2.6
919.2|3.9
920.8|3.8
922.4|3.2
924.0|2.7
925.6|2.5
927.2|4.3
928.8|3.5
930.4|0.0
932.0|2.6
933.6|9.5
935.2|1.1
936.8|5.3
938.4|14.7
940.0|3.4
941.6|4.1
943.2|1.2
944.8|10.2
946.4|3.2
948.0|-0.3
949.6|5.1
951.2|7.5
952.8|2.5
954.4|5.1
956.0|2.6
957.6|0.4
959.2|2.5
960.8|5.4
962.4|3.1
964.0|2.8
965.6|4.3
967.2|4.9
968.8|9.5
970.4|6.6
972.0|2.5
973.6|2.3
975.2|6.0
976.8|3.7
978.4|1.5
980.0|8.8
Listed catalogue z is 1.22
